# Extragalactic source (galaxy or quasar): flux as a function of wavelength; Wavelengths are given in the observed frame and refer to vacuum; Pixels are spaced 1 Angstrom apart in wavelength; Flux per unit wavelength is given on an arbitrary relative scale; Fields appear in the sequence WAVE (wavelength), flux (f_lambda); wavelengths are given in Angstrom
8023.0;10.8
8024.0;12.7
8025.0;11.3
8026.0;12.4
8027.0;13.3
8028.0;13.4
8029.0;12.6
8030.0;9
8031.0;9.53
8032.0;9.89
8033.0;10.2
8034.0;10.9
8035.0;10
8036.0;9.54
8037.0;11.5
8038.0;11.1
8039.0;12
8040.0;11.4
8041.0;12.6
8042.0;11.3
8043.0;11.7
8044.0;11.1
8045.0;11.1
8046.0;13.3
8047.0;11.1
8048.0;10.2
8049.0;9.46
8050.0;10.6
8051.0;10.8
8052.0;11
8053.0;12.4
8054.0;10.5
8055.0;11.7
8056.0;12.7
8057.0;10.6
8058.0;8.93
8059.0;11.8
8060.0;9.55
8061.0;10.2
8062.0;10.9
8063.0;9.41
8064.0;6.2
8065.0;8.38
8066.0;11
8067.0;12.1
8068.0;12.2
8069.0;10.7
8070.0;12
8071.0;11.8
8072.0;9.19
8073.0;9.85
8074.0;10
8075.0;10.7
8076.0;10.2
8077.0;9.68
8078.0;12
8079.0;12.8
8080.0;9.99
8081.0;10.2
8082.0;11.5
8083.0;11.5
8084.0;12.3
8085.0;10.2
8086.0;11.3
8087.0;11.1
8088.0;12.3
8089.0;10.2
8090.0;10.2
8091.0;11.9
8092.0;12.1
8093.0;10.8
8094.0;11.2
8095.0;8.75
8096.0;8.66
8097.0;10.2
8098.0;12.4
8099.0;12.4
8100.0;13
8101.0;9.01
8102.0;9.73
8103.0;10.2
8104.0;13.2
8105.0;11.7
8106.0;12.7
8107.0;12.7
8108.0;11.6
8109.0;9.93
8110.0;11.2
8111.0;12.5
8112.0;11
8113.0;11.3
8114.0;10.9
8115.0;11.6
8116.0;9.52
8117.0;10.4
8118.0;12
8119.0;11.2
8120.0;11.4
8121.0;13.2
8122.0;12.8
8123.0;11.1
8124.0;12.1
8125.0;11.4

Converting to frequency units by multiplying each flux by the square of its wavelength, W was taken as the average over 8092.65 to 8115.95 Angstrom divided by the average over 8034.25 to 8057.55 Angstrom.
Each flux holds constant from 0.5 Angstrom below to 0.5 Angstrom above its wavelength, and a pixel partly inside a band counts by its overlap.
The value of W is 1.0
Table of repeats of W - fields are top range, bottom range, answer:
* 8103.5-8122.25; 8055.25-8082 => 1.11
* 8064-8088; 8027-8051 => 0.99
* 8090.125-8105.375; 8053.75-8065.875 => 1.10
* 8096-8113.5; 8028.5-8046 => 1.05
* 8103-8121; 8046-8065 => 1.11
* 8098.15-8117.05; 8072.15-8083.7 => 1.06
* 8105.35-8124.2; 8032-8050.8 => 1.06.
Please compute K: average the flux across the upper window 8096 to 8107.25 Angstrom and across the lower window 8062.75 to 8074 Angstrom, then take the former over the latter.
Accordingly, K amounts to 1.11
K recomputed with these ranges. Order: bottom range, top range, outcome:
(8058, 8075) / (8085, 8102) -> 1.06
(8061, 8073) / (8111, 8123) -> 1.11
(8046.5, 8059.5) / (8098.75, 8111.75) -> 1.05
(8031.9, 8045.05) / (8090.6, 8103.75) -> 0.98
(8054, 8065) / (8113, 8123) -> 1.13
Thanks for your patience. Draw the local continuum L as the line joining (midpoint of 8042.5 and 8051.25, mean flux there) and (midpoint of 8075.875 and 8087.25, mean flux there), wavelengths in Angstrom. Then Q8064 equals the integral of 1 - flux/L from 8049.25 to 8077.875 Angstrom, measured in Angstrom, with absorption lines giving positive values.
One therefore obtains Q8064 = 1.3 Angstrom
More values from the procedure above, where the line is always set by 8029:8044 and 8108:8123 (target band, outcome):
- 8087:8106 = 0.31 Angstrom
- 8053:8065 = 0.81 Angstrom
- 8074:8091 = 0.20 Angstrom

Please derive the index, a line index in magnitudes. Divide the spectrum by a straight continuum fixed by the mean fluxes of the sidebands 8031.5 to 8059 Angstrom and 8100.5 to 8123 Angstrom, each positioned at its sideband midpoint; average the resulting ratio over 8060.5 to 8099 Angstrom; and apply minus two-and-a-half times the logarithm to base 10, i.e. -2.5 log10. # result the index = 0.05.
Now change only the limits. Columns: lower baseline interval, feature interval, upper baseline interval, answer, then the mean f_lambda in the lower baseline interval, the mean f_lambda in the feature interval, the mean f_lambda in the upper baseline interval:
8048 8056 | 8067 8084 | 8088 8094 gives 0.01 mag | 11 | 11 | 11.2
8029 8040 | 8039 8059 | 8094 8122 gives -0.06 mag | 10.5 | 11.2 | 11.2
